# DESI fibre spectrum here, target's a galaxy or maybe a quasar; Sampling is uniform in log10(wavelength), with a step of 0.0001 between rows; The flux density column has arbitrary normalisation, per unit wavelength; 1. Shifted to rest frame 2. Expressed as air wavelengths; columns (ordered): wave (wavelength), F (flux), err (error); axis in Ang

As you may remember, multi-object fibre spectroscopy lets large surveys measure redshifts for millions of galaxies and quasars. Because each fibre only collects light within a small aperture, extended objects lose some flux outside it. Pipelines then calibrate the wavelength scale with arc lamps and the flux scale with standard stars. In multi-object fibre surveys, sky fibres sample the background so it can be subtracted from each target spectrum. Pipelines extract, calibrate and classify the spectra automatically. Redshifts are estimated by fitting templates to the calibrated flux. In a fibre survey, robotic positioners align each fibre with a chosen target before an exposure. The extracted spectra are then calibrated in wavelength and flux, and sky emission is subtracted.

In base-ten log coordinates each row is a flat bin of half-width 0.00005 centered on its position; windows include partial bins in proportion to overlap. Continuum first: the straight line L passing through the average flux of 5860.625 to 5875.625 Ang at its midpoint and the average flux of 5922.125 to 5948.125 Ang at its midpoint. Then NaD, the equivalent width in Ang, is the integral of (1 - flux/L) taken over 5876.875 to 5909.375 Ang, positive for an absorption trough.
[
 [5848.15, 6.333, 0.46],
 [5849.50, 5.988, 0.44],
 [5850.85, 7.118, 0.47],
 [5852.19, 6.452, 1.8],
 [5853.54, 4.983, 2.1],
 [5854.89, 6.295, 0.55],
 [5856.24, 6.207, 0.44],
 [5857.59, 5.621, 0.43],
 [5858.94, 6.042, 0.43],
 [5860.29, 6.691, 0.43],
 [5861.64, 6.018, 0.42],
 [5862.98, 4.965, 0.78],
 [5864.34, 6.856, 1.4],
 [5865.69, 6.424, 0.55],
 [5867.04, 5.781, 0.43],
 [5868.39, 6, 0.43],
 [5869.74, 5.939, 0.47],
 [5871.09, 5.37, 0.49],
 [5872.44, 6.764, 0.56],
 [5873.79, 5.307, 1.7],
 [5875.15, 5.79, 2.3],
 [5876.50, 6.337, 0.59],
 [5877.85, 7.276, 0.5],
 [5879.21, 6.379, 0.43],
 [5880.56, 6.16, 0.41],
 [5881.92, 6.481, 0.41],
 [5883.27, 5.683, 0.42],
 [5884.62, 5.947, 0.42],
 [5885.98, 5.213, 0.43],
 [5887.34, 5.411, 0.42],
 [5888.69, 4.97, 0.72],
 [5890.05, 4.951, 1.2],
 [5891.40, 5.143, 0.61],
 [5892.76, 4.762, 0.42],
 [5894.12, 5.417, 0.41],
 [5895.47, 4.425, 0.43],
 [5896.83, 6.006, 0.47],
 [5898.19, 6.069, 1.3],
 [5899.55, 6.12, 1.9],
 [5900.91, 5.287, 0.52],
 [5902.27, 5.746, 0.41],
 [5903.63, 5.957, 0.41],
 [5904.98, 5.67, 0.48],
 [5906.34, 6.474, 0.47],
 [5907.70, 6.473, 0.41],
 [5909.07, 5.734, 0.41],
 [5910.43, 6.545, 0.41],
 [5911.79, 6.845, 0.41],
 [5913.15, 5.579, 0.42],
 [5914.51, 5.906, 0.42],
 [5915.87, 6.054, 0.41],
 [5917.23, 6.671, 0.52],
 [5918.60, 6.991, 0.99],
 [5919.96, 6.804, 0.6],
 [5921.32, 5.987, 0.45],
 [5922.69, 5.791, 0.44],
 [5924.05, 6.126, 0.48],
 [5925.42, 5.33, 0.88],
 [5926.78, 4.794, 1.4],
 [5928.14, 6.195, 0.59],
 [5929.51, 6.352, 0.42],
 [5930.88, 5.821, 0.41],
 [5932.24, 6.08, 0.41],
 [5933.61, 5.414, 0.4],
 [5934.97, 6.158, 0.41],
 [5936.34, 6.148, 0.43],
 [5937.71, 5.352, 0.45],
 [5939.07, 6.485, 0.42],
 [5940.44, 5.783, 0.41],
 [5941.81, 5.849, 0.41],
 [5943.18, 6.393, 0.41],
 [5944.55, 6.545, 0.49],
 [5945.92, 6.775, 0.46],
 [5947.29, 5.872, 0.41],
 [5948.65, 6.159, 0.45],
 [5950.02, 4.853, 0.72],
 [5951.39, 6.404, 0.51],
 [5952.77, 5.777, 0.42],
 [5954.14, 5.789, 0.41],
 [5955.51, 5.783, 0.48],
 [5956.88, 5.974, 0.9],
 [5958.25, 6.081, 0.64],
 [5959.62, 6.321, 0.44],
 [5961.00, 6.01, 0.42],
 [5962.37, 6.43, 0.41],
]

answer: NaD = 1.1 Ang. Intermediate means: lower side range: 5.95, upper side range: 5.97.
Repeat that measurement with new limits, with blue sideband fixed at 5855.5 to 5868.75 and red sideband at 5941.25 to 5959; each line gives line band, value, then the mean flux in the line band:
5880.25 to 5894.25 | 1.4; 5.45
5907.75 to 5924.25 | -0.6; 6.26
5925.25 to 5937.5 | 0.4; 5.81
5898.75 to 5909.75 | 0.2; 5.93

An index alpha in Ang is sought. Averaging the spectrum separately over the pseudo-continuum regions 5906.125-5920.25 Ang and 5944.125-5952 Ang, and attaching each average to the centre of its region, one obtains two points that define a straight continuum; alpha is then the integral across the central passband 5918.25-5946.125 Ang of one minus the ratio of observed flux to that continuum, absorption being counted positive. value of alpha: 0.8 Ang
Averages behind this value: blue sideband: 6.35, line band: 6.03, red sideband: 6.09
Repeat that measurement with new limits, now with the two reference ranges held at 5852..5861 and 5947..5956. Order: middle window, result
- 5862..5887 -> -0.2 Ang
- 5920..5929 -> 0.1 Ang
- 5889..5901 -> 1.2 Ang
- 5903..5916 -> -0.5 Ang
